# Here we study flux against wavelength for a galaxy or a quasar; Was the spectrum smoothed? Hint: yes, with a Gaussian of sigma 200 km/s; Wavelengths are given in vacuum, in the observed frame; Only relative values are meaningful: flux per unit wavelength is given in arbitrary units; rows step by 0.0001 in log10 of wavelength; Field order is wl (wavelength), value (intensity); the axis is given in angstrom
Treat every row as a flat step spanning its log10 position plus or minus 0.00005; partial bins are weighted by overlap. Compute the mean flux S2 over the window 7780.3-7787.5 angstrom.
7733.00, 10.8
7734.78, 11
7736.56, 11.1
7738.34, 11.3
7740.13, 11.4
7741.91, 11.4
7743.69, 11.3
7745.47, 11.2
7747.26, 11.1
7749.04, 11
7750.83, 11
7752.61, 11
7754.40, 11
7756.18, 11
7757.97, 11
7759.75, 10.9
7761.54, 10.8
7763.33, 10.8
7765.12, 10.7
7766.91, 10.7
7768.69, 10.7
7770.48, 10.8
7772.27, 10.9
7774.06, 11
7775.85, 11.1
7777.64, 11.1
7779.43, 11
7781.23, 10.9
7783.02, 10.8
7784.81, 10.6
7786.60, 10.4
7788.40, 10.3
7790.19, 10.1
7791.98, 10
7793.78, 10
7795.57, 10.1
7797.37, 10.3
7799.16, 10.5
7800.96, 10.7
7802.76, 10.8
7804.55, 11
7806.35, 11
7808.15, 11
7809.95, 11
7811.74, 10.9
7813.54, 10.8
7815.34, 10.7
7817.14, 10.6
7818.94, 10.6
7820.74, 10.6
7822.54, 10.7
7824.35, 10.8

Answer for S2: 10.7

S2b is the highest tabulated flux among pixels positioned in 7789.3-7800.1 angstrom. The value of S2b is 10.5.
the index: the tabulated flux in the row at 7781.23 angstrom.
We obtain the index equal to 10.9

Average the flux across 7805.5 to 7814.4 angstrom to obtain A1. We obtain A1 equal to 10.9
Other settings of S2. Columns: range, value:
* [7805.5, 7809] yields 11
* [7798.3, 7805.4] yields 10.7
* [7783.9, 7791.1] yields 10.4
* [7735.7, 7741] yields 11.3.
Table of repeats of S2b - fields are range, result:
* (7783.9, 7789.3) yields 10.6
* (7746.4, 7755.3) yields 11.1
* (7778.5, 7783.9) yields 11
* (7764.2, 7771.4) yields 10.8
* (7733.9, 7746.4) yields 11.4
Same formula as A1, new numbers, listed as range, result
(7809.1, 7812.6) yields 11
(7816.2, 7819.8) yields 10.6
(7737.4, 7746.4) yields 11.3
